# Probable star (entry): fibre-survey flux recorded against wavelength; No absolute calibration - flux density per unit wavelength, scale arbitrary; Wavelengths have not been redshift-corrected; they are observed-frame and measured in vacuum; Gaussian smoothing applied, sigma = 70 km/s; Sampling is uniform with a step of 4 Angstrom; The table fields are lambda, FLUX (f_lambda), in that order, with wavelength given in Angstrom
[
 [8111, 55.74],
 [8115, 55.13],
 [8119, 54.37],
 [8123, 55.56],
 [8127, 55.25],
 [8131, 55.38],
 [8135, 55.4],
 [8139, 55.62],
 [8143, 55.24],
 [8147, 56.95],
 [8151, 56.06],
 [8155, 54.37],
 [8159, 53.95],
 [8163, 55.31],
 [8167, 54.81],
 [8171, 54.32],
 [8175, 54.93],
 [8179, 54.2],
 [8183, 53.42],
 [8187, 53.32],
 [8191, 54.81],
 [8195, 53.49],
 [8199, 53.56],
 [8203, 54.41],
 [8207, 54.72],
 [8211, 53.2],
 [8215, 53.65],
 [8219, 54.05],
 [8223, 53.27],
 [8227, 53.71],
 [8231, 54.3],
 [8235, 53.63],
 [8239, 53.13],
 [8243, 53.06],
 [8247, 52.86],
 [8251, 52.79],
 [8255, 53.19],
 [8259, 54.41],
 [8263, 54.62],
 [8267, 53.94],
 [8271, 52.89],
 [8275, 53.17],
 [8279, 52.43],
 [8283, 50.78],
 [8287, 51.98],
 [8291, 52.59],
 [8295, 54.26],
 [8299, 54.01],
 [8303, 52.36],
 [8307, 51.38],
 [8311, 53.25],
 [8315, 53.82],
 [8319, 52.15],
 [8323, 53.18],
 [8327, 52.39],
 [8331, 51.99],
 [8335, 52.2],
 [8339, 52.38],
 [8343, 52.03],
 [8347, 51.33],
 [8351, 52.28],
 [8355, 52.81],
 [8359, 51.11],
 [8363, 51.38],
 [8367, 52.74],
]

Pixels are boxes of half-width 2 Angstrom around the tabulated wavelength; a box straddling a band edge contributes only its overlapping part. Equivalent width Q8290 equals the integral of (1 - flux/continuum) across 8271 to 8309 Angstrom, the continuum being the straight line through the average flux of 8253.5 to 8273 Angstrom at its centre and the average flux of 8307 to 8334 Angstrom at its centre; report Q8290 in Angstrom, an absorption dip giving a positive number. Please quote 0.5 Angstrom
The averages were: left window 53.8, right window 52.7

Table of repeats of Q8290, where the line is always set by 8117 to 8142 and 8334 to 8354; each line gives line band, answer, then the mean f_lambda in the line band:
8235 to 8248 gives 0.1 Angstrom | 53.1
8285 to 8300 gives -0.1 Angstrom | 53.2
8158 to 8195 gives 0.2 Angstrom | 54.3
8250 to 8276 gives -0.2 Angstrom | 53.6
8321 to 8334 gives 0.0 Angstrom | 52.5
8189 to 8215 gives 0.1 Angstrom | 54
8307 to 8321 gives -0.1 Angstrom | 52.8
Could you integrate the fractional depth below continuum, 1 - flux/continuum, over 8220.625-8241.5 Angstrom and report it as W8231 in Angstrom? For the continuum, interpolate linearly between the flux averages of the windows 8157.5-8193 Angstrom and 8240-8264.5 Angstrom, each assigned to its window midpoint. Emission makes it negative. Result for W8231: 0.0 Angstrom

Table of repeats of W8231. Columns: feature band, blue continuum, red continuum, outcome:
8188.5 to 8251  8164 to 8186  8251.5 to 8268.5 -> 0.5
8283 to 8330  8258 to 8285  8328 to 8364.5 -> -0.1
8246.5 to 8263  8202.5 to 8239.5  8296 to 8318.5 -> 0.0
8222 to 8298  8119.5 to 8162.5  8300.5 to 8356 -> 0.4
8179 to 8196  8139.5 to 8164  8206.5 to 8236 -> 0.2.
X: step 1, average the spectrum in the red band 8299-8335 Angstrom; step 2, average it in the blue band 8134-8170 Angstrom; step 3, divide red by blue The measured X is 1.0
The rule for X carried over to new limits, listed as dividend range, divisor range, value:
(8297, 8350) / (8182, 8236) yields 0.98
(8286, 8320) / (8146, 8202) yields 0.97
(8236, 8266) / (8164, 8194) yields 0.99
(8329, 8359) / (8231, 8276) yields 0.97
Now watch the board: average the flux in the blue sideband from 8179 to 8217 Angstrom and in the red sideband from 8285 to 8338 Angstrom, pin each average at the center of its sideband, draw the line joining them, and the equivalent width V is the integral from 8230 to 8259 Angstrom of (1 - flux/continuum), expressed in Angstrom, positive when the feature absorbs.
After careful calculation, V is 0.0 Angstrom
